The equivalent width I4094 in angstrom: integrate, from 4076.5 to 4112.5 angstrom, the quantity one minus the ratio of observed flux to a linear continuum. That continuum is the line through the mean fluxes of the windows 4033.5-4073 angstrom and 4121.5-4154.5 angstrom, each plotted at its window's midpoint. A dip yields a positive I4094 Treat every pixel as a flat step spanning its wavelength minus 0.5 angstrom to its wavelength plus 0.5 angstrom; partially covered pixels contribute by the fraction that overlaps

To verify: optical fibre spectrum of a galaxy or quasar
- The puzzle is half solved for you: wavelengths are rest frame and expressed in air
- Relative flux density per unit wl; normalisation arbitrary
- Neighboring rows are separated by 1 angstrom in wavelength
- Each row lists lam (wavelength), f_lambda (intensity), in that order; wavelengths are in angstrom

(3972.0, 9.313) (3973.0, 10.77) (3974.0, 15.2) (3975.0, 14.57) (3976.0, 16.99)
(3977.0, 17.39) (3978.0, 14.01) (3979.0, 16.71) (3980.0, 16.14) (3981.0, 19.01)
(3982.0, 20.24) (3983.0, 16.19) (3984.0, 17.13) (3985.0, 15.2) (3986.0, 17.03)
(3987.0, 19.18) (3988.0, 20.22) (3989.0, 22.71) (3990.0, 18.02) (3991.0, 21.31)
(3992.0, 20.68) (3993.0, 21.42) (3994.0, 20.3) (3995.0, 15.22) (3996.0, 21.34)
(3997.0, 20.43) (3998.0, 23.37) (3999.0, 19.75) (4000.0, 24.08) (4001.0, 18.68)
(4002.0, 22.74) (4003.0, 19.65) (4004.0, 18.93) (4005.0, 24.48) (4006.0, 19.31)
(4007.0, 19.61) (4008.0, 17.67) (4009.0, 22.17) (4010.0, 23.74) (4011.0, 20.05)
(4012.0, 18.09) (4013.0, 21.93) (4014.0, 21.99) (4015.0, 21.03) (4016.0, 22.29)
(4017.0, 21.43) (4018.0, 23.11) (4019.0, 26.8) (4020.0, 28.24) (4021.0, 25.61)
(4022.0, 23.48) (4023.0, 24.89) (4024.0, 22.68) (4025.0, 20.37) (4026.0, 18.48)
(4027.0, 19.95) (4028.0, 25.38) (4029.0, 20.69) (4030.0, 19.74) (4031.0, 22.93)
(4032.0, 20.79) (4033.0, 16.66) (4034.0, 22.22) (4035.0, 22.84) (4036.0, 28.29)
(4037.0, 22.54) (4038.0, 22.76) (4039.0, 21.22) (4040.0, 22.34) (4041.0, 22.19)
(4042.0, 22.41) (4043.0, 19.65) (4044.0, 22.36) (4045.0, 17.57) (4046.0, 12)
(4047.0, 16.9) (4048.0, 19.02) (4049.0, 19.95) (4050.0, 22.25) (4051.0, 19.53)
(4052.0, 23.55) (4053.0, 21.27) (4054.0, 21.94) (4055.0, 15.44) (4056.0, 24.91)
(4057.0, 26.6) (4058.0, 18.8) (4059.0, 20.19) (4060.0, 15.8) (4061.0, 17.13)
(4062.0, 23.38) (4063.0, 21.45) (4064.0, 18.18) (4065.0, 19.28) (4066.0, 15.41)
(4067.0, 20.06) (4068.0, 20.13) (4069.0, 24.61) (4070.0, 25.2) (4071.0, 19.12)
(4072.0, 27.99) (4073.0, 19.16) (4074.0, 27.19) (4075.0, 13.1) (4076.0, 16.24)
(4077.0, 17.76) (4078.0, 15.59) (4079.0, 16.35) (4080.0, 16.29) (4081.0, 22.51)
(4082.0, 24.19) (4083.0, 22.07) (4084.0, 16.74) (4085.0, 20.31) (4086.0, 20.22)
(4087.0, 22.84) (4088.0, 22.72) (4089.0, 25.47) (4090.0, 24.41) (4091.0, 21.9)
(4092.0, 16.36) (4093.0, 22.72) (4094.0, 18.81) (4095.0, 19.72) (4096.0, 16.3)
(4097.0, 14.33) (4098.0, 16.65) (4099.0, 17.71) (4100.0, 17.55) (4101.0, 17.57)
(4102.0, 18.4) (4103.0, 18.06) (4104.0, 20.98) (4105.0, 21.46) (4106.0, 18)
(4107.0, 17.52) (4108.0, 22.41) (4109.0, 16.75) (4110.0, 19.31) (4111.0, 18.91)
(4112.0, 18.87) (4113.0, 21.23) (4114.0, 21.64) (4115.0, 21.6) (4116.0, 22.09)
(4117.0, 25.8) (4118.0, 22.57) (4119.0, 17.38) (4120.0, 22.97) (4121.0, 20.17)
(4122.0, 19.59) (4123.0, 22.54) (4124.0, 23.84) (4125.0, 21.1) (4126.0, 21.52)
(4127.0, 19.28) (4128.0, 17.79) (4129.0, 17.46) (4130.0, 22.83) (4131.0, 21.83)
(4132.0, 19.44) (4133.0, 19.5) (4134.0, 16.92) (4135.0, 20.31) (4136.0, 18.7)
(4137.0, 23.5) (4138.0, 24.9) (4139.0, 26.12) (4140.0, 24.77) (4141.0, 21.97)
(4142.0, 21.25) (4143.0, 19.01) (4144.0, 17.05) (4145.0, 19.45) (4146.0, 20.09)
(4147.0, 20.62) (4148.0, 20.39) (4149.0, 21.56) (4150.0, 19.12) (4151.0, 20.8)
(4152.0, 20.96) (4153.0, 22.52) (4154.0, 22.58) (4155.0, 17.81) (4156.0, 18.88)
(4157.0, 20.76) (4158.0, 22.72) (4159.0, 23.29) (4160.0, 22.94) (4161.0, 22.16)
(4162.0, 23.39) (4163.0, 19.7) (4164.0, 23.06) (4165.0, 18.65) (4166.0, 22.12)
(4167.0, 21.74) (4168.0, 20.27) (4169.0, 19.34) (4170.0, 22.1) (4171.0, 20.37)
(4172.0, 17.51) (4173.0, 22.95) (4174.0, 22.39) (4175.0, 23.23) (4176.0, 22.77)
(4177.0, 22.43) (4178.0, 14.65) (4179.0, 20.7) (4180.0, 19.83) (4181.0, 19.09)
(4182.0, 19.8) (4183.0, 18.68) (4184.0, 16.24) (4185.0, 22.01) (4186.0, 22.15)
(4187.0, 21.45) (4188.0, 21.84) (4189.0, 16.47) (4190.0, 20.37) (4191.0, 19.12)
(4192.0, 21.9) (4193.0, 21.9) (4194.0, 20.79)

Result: 2.6 angstrom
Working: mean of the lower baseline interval 20.9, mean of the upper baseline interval 20.9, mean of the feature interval 19.4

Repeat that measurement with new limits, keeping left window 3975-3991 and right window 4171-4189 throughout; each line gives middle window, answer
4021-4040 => -3.8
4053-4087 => -2.3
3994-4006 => -1.8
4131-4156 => -1.2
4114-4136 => -1.3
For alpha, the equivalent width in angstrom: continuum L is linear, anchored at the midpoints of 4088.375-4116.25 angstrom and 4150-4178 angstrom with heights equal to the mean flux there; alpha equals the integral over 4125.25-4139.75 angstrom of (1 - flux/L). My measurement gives -0.31 angstrom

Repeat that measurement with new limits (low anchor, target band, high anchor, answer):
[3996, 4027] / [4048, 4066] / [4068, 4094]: 0.6 angstrom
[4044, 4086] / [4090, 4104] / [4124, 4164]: 1.3 angstrom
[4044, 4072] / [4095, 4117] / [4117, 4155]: 1.6 angstrom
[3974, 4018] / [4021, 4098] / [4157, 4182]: -1.8 angstrom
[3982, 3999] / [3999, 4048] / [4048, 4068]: -4.1 angstrom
